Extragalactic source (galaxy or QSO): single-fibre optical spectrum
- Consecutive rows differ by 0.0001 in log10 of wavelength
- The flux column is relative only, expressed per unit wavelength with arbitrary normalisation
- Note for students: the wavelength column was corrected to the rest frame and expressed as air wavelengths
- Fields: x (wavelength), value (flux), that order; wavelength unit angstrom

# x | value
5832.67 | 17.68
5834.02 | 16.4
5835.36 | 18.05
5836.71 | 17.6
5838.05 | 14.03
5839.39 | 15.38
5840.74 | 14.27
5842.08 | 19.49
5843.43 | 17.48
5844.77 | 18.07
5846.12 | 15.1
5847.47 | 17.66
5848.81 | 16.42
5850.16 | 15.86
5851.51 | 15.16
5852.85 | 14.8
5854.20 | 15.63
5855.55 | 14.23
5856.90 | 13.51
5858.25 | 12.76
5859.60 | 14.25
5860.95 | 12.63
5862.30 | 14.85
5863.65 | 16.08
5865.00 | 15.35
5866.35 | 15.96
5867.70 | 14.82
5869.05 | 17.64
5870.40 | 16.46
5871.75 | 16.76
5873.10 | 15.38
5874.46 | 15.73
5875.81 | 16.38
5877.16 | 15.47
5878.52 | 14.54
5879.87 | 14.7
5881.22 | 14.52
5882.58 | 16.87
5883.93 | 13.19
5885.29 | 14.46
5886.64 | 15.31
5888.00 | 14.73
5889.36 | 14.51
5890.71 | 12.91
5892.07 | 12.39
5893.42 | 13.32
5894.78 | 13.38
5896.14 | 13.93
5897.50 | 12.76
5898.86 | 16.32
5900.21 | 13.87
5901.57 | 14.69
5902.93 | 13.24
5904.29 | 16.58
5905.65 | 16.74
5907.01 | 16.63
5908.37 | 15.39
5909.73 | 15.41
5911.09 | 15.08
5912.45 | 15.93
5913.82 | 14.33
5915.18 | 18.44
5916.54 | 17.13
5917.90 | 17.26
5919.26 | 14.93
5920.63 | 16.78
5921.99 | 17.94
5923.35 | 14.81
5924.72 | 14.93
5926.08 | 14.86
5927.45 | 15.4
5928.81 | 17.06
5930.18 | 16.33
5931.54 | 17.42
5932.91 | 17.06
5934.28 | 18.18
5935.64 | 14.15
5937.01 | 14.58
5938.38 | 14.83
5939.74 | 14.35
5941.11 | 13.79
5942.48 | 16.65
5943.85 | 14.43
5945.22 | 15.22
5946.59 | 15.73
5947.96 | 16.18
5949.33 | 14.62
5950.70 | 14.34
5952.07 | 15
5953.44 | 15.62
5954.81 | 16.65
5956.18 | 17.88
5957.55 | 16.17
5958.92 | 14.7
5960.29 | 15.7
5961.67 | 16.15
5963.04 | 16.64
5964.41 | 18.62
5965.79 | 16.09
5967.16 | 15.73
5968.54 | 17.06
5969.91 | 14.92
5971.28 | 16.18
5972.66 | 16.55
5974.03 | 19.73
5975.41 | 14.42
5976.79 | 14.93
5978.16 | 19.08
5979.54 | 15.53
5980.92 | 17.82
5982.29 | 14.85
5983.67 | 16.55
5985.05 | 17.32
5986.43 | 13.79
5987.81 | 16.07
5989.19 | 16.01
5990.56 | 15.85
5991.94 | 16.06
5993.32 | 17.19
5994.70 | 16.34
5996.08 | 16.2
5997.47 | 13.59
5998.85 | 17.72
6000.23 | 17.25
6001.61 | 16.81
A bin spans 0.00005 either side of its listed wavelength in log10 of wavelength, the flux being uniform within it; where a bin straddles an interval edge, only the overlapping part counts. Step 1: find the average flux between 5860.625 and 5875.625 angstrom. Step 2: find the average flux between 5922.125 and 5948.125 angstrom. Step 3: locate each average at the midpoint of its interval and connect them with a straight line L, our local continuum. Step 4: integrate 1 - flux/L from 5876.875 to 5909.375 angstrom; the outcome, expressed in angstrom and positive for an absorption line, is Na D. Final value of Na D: 2.2 angstrom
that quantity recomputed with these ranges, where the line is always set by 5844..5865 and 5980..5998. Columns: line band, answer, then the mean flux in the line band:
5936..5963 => 0.56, 15.4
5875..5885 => 0.15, 15.1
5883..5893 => 0.89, 14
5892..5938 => -0.05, 15.5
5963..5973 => -0.38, 16.5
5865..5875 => -0.53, 16.1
